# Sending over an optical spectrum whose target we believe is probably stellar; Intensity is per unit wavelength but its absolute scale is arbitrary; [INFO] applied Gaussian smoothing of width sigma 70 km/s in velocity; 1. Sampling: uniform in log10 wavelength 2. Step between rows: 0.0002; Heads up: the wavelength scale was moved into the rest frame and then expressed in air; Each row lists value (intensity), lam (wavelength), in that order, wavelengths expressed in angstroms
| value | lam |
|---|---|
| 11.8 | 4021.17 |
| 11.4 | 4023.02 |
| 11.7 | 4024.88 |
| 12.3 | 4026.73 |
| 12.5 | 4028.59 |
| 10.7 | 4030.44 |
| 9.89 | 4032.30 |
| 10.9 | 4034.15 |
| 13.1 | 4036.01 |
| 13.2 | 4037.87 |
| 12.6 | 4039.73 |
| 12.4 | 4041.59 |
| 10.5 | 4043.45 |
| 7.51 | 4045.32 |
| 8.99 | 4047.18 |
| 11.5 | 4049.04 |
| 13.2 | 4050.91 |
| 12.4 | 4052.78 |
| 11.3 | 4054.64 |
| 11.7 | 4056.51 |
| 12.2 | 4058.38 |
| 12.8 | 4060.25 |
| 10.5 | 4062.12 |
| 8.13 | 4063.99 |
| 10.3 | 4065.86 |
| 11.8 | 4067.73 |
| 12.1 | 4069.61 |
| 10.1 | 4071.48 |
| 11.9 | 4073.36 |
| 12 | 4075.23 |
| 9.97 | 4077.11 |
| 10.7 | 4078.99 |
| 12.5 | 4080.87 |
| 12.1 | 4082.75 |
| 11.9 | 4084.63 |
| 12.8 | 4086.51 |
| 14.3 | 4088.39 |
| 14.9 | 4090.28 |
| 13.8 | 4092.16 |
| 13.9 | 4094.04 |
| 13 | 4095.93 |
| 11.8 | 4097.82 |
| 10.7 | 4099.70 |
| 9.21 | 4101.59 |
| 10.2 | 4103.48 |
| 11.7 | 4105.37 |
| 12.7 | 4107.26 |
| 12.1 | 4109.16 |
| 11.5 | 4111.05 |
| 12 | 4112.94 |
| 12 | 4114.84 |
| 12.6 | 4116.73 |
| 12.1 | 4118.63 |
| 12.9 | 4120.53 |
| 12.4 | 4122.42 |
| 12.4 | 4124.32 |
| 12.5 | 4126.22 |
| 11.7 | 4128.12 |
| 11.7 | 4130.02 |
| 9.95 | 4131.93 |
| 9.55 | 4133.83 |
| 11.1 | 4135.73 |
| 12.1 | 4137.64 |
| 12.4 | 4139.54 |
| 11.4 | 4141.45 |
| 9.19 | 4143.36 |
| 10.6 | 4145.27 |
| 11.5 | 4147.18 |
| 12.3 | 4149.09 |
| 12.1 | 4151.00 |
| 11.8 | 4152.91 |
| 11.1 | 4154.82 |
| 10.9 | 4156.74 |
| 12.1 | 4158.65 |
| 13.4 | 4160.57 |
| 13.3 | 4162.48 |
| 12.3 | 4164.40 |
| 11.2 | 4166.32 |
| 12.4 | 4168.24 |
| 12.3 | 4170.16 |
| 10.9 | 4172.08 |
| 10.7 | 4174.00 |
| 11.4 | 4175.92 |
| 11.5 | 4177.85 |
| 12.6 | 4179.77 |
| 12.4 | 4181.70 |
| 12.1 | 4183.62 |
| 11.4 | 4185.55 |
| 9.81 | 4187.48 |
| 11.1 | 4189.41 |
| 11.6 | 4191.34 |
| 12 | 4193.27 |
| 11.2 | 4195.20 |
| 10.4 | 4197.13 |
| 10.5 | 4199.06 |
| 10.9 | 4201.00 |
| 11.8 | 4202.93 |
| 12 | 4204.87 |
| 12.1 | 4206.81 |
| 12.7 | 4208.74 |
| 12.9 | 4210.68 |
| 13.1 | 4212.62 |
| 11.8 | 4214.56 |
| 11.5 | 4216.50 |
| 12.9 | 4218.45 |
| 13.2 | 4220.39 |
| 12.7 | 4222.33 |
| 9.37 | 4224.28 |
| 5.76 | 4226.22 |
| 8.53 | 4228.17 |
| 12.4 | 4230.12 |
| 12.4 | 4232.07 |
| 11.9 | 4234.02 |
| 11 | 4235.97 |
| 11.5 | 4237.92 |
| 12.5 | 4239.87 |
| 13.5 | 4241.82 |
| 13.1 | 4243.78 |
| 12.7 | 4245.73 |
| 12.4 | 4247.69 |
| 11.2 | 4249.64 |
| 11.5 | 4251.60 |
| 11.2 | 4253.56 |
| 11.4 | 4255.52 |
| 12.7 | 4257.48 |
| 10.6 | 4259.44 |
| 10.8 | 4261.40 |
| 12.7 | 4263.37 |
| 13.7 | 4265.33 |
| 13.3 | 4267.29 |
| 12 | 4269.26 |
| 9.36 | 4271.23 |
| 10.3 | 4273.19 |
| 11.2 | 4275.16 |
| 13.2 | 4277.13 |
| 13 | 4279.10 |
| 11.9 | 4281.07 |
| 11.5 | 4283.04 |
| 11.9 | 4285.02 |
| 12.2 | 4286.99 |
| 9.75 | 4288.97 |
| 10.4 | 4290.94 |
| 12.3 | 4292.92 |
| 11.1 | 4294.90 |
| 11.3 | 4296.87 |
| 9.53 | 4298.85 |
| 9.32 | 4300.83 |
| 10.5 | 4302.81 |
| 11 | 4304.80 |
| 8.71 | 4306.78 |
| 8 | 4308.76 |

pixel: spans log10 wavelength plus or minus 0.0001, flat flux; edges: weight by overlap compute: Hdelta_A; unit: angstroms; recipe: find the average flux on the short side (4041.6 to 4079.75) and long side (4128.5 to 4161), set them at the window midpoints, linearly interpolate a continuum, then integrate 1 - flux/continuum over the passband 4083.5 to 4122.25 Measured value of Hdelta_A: -3.9 angstroms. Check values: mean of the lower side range 11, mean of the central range 12.3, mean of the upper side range 11.3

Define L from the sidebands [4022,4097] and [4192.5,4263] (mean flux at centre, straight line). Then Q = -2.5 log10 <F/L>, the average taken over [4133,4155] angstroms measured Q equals 0.04 mag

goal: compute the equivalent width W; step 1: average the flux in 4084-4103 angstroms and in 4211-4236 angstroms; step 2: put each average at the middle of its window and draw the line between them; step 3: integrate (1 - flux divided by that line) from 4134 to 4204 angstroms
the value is 1.9 angstroms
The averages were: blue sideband 12.6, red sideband 11.3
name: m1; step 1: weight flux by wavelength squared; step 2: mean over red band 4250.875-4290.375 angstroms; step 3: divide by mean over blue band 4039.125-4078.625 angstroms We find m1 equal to 1.2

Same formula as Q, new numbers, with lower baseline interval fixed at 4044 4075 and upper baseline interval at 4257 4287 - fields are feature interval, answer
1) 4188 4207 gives 0.03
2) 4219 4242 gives 0.05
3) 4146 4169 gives -0.05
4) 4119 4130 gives -0.09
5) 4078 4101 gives -0.14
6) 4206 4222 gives -0.08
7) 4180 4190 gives 0.01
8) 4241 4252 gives -0.06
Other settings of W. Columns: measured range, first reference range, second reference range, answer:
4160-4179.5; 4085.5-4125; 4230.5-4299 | 0.3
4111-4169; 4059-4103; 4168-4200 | -1.0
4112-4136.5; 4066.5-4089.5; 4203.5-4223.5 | 0.6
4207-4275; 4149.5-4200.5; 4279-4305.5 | -2.5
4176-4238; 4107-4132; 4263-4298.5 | 2.1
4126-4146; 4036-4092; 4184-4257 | 1.0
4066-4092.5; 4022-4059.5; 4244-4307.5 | -1.4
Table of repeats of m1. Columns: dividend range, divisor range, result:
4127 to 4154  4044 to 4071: 1.06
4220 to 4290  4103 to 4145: 1.06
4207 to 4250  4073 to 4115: 1.04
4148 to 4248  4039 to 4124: 1.06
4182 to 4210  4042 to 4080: 1.11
